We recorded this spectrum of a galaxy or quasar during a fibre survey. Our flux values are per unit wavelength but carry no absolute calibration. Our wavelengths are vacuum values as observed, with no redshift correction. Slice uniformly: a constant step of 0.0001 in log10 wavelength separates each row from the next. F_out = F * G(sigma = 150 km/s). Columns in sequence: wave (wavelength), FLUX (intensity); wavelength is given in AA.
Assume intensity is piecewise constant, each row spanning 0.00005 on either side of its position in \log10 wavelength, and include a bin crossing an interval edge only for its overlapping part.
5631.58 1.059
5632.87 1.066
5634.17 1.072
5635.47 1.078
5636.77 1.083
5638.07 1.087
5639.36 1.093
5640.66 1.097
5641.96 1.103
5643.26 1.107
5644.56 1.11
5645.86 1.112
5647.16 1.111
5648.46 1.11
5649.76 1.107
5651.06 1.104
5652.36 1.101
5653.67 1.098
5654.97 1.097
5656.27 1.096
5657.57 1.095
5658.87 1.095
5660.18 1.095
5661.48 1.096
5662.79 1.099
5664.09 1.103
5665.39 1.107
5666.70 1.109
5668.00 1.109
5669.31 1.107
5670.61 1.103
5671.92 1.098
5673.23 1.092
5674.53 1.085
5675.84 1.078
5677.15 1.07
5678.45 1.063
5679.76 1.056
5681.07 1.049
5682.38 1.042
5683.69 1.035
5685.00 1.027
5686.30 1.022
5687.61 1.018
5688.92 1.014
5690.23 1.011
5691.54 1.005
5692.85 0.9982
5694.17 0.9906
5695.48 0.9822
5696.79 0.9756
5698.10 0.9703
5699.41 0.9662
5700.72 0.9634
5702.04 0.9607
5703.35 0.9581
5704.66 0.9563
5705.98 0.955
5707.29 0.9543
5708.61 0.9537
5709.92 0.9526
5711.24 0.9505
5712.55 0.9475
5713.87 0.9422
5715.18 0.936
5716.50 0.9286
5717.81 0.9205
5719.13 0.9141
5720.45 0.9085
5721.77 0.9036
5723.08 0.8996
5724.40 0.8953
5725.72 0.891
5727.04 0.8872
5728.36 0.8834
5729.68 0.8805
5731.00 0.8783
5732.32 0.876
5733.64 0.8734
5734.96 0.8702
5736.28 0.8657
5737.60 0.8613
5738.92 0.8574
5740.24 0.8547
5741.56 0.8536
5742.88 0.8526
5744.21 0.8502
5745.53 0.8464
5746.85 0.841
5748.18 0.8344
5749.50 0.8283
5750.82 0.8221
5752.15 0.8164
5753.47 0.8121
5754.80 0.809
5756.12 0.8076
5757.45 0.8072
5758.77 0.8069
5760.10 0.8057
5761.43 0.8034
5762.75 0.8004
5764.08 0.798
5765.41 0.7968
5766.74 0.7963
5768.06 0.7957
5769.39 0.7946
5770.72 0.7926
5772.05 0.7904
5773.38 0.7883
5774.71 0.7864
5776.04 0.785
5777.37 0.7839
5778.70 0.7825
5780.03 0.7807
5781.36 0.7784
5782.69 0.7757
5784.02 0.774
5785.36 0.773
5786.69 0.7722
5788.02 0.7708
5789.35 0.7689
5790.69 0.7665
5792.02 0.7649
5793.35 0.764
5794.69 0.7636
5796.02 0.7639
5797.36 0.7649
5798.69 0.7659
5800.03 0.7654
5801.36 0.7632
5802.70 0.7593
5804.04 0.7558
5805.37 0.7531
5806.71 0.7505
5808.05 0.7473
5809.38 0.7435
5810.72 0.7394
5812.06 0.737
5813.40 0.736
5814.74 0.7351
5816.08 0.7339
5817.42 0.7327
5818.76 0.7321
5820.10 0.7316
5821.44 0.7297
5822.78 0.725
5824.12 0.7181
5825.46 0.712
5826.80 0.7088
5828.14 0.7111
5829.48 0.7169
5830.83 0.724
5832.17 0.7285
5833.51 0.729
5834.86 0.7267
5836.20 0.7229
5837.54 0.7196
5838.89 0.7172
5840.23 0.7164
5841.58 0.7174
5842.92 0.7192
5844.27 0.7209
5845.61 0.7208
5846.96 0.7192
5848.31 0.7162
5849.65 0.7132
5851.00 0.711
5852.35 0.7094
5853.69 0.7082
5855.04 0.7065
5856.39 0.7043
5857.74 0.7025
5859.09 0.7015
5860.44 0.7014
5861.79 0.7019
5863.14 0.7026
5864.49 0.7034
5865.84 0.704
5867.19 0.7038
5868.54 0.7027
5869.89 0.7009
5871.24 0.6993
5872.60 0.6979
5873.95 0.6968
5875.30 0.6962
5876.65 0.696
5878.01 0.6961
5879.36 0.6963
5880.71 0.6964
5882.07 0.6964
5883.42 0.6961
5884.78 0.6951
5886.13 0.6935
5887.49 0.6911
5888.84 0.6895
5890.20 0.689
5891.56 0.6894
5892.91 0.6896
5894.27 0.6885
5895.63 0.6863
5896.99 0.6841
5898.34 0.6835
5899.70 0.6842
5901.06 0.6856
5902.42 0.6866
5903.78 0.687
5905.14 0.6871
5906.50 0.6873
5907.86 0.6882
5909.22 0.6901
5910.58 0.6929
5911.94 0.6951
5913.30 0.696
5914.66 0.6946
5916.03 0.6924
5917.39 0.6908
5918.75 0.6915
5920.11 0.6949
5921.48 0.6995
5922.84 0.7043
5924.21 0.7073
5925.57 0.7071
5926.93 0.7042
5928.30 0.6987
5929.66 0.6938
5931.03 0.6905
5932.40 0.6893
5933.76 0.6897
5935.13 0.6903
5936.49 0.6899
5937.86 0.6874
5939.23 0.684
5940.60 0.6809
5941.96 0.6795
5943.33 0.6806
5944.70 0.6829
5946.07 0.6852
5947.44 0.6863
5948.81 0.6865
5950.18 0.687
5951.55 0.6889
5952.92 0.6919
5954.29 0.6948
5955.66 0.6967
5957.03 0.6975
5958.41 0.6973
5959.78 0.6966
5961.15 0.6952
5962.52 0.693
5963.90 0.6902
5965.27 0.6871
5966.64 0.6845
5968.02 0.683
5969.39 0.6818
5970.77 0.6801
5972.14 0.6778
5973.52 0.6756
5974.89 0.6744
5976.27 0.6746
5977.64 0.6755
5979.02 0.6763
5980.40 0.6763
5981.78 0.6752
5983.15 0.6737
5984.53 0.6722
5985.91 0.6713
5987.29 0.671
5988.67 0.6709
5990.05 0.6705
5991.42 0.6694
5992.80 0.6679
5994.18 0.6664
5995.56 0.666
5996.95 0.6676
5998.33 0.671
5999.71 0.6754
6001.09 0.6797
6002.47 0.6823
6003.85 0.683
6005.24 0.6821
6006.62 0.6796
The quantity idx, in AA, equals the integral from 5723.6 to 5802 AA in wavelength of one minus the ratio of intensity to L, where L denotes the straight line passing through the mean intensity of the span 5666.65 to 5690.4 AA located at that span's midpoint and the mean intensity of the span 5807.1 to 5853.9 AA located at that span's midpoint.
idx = 5.5 AA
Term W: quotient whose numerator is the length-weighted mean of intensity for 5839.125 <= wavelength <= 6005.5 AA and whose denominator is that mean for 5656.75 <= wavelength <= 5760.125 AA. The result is 0.7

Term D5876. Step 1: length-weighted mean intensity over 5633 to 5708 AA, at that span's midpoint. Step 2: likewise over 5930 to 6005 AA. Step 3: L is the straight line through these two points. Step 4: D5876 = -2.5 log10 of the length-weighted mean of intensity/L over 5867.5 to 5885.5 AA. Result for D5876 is 0.14 mag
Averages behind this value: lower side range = 1.06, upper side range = 0.682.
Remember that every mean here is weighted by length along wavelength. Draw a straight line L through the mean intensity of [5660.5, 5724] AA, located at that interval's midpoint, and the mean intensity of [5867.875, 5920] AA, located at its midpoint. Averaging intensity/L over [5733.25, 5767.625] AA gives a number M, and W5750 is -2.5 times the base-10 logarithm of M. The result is 0.11 mag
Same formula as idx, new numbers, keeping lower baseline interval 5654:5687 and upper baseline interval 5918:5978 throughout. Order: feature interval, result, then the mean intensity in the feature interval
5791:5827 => 5.73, 0.745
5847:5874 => 3.59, 0.705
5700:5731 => 2.78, 0.927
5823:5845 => 3.39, 0.72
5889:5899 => 1.02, 0.687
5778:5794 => 2.54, 0.773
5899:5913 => 1.12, 0.689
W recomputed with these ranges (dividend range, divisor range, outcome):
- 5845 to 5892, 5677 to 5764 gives 0.77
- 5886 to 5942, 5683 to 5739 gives 0.73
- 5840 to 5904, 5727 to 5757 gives 0.82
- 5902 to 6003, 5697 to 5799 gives 0.81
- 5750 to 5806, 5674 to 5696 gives 0.76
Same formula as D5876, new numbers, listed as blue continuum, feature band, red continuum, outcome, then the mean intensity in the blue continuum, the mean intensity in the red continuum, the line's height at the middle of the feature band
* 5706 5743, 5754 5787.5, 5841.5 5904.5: 0.06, 0.901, 0.699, 0.839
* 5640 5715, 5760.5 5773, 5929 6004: 0.17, 1.04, 0.682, 0.933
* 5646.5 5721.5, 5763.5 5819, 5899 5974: 0.15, 1.03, 0.69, 0.885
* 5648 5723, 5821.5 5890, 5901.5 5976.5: 0.13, 1.02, 0.69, 0.8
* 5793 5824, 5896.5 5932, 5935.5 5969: 0.02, 0.747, 0.689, 0.704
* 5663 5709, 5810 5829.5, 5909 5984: 0.18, 1.03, 0.689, 0.854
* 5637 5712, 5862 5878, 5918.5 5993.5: 0.14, 1.05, 0.686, 0.797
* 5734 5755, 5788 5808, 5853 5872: 0.03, 0.843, 0.703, 0.78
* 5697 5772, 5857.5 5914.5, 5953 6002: 0.09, 0.874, 0.679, 0.753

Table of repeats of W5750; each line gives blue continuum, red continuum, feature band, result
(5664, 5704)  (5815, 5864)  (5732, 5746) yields 0.077 mag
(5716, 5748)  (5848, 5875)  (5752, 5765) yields 0.048 mag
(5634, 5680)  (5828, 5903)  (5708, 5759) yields 0.092 mag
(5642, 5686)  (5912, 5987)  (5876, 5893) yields 0.126 mag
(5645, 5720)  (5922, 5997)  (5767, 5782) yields 0.165 mag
